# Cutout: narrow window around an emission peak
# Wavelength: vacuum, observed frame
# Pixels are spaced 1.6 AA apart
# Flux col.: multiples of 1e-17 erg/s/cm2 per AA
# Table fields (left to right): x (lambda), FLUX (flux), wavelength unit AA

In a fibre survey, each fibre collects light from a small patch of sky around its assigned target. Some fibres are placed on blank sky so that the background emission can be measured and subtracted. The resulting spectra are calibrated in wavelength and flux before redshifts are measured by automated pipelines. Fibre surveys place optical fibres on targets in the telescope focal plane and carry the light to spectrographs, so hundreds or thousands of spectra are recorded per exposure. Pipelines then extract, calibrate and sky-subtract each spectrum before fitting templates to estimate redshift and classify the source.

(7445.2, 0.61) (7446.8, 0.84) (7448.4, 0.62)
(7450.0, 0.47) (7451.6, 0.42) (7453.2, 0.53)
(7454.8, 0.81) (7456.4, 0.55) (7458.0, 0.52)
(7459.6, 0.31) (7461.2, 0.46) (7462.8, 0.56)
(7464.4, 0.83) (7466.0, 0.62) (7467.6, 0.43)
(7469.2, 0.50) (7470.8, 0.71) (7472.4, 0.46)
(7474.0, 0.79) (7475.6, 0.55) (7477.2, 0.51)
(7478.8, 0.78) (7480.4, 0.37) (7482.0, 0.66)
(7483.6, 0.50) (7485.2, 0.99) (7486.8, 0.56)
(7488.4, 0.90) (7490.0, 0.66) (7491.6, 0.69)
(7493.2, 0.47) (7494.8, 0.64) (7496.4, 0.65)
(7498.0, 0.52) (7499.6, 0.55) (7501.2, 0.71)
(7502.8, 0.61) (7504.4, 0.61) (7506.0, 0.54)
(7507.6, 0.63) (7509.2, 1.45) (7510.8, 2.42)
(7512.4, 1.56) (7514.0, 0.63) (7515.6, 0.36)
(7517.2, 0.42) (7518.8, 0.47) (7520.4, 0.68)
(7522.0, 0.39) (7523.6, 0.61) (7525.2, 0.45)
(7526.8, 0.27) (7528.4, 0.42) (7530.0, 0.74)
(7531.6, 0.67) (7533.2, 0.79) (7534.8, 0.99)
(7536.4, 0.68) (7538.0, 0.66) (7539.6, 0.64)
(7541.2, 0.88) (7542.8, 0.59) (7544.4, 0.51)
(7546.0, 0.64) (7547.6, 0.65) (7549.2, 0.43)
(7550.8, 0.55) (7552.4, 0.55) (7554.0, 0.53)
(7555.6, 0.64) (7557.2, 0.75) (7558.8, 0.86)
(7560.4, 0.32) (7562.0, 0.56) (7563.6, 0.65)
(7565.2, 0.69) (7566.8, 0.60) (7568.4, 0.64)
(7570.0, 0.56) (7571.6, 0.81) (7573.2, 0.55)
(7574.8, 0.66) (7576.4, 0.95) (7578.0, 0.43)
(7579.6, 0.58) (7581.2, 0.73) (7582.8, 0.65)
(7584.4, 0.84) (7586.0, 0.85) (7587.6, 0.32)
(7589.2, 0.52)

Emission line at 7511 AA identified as H-alpha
